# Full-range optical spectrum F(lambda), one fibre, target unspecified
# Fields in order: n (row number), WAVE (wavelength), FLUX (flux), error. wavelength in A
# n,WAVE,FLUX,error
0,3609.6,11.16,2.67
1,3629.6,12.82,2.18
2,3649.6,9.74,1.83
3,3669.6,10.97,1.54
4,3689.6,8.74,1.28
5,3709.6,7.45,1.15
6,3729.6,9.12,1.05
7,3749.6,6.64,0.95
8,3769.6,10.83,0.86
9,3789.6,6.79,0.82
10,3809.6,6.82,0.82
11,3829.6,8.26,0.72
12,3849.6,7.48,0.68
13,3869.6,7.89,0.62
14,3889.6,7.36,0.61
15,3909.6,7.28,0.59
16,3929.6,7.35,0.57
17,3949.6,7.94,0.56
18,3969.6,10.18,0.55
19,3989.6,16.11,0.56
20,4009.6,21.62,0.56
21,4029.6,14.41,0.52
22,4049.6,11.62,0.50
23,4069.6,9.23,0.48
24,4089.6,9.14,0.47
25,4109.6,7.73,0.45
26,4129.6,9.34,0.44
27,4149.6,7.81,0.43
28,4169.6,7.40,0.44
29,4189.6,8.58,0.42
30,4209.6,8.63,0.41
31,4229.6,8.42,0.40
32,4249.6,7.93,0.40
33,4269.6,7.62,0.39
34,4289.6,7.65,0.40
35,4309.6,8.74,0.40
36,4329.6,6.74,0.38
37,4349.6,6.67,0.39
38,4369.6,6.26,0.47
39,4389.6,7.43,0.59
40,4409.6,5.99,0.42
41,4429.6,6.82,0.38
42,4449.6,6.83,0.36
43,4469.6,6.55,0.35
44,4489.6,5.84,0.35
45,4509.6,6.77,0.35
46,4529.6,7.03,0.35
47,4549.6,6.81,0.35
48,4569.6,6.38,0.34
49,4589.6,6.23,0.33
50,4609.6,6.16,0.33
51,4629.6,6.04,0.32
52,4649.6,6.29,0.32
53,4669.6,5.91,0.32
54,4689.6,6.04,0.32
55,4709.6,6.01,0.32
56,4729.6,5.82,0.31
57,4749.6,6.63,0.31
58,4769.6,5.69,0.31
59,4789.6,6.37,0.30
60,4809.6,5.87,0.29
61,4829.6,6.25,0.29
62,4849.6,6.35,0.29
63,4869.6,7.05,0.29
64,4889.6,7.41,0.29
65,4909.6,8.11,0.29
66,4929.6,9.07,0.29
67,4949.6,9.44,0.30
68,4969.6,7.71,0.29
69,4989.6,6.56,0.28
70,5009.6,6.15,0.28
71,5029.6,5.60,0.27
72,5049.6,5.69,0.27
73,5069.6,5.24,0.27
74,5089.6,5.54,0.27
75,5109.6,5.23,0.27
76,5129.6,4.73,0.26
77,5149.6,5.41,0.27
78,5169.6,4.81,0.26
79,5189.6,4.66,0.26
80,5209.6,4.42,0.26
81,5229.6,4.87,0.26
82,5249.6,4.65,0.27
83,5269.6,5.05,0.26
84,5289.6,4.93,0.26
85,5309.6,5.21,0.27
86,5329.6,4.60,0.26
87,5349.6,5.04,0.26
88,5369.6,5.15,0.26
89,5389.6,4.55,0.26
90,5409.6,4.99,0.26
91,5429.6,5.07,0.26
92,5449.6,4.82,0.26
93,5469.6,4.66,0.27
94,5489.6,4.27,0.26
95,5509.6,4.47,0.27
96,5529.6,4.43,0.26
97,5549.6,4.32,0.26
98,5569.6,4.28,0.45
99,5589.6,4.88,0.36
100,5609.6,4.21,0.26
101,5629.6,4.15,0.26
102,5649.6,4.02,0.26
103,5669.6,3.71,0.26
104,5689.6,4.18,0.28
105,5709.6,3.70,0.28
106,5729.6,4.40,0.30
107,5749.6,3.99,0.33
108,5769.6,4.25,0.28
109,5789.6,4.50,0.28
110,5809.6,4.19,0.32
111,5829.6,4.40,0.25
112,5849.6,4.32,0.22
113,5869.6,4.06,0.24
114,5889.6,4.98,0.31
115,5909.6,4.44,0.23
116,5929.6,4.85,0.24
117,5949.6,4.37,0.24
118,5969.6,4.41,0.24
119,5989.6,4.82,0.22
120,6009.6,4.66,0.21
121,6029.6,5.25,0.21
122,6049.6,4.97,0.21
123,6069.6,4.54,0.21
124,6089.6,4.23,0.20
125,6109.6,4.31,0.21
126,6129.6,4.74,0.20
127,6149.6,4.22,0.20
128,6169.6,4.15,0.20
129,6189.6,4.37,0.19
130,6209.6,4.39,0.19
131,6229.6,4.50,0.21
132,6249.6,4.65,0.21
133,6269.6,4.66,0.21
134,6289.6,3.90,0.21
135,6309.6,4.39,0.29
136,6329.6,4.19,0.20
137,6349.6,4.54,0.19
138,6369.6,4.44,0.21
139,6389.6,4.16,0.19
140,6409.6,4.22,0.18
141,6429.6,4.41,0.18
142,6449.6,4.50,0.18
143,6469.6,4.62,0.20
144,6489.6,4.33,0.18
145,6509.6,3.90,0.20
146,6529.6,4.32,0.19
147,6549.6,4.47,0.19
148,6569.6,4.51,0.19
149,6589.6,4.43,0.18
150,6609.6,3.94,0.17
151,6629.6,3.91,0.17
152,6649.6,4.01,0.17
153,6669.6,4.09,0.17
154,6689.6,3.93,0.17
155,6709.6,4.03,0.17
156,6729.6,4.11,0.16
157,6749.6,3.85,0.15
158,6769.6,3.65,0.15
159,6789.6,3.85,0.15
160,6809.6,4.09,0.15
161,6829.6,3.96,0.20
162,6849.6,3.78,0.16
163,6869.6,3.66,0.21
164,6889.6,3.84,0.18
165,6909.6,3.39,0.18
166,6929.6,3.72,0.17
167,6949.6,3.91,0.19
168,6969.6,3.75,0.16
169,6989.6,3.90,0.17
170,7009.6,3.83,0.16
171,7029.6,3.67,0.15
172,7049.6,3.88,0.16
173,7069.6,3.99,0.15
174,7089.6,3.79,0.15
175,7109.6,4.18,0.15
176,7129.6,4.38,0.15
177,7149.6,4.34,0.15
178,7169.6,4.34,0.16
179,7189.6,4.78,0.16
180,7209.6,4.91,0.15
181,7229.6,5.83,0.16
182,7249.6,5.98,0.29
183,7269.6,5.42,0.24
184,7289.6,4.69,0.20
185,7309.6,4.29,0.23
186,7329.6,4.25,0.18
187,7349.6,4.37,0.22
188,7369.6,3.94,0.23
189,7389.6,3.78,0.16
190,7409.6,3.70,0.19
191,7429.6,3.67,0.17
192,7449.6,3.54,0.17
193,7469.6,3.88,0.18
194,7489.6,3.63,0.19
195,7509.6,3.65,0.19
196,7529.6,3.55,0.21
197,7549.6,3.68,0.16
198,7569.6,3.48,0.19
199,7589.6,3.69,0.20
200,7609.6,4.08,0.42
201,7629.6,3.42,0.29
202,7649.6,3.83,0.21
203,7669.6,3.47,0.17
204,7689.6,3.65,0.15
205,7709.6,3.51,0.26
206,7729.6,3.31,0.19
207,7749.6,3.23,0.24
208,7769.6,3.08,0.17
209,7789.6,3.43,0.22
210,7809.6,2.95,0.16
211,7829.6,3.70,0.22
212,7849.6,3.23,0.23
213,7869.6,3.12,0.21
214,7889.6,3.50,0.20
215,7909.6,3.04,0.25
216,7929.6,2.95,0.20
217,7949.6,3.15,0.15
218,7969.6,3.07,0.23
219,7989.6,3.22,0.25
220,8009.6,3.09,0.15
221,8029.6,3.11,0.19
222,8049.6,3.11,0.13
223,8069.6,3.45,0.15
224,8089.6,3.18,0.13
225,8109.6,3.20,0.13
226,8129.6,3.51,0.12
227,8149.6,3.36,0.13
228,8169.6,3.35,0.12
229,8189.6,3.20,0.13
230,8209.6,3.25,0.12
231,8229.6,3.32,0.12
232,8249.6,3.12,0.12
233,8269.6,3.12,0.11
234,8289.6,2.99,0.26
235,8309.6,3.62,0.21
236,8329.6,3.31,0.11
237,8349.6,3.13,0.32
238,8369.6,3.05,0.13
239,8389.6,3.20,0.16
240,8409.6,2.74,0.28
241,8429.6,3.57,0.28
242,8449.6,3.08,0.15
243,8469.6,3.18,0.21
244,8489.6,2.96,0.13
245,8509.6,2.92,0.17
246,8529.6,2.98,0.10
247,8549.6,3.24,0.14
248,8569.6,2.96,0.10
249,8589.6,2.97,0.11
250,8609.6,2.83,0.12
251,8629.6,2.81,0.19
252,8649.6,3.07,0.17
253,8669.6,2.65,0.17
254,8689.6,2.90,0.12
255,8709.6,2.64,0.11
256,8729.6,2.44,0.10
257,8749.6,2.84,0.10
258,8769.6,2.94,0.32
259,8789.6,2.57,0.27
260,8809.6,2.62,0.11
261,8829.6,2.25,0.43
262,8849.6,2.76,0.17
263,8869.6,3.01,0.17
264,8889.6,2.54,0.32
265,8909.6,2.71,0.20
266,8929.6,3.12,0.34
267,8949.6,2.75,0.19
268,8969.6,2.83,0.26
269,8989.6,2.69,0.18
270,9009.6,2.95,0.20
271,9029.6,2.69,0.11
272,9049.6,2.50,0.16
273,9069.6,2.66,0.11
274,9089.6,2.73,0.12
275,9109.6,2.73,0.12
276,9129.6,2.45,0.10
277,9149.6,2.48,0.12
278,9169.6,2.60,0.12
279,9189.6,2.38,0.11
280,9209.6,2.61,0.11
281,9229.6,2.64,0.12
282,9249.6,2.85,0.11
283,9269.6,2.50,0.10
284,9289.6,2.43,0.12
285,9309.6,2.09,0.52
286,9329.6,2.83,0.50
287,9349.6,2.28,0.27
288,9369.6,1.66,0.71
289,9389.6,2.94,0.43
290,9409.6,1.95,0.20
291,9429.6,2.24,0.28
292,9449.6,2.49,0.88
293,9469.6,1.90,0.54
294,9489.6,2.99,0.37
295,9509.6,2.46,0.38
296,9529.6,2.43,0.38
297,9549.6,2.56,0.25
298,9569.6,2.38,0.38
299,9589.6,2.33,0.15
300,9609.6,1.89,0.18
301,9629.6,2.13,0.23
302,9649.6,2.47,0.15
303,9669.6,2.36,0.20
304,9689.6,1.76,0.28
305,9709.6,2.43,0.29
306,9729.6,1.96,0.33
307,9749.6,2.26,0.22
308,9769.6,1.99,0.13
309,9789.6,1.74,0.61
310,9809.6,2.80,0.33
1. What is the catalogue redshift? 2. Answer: 1.59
